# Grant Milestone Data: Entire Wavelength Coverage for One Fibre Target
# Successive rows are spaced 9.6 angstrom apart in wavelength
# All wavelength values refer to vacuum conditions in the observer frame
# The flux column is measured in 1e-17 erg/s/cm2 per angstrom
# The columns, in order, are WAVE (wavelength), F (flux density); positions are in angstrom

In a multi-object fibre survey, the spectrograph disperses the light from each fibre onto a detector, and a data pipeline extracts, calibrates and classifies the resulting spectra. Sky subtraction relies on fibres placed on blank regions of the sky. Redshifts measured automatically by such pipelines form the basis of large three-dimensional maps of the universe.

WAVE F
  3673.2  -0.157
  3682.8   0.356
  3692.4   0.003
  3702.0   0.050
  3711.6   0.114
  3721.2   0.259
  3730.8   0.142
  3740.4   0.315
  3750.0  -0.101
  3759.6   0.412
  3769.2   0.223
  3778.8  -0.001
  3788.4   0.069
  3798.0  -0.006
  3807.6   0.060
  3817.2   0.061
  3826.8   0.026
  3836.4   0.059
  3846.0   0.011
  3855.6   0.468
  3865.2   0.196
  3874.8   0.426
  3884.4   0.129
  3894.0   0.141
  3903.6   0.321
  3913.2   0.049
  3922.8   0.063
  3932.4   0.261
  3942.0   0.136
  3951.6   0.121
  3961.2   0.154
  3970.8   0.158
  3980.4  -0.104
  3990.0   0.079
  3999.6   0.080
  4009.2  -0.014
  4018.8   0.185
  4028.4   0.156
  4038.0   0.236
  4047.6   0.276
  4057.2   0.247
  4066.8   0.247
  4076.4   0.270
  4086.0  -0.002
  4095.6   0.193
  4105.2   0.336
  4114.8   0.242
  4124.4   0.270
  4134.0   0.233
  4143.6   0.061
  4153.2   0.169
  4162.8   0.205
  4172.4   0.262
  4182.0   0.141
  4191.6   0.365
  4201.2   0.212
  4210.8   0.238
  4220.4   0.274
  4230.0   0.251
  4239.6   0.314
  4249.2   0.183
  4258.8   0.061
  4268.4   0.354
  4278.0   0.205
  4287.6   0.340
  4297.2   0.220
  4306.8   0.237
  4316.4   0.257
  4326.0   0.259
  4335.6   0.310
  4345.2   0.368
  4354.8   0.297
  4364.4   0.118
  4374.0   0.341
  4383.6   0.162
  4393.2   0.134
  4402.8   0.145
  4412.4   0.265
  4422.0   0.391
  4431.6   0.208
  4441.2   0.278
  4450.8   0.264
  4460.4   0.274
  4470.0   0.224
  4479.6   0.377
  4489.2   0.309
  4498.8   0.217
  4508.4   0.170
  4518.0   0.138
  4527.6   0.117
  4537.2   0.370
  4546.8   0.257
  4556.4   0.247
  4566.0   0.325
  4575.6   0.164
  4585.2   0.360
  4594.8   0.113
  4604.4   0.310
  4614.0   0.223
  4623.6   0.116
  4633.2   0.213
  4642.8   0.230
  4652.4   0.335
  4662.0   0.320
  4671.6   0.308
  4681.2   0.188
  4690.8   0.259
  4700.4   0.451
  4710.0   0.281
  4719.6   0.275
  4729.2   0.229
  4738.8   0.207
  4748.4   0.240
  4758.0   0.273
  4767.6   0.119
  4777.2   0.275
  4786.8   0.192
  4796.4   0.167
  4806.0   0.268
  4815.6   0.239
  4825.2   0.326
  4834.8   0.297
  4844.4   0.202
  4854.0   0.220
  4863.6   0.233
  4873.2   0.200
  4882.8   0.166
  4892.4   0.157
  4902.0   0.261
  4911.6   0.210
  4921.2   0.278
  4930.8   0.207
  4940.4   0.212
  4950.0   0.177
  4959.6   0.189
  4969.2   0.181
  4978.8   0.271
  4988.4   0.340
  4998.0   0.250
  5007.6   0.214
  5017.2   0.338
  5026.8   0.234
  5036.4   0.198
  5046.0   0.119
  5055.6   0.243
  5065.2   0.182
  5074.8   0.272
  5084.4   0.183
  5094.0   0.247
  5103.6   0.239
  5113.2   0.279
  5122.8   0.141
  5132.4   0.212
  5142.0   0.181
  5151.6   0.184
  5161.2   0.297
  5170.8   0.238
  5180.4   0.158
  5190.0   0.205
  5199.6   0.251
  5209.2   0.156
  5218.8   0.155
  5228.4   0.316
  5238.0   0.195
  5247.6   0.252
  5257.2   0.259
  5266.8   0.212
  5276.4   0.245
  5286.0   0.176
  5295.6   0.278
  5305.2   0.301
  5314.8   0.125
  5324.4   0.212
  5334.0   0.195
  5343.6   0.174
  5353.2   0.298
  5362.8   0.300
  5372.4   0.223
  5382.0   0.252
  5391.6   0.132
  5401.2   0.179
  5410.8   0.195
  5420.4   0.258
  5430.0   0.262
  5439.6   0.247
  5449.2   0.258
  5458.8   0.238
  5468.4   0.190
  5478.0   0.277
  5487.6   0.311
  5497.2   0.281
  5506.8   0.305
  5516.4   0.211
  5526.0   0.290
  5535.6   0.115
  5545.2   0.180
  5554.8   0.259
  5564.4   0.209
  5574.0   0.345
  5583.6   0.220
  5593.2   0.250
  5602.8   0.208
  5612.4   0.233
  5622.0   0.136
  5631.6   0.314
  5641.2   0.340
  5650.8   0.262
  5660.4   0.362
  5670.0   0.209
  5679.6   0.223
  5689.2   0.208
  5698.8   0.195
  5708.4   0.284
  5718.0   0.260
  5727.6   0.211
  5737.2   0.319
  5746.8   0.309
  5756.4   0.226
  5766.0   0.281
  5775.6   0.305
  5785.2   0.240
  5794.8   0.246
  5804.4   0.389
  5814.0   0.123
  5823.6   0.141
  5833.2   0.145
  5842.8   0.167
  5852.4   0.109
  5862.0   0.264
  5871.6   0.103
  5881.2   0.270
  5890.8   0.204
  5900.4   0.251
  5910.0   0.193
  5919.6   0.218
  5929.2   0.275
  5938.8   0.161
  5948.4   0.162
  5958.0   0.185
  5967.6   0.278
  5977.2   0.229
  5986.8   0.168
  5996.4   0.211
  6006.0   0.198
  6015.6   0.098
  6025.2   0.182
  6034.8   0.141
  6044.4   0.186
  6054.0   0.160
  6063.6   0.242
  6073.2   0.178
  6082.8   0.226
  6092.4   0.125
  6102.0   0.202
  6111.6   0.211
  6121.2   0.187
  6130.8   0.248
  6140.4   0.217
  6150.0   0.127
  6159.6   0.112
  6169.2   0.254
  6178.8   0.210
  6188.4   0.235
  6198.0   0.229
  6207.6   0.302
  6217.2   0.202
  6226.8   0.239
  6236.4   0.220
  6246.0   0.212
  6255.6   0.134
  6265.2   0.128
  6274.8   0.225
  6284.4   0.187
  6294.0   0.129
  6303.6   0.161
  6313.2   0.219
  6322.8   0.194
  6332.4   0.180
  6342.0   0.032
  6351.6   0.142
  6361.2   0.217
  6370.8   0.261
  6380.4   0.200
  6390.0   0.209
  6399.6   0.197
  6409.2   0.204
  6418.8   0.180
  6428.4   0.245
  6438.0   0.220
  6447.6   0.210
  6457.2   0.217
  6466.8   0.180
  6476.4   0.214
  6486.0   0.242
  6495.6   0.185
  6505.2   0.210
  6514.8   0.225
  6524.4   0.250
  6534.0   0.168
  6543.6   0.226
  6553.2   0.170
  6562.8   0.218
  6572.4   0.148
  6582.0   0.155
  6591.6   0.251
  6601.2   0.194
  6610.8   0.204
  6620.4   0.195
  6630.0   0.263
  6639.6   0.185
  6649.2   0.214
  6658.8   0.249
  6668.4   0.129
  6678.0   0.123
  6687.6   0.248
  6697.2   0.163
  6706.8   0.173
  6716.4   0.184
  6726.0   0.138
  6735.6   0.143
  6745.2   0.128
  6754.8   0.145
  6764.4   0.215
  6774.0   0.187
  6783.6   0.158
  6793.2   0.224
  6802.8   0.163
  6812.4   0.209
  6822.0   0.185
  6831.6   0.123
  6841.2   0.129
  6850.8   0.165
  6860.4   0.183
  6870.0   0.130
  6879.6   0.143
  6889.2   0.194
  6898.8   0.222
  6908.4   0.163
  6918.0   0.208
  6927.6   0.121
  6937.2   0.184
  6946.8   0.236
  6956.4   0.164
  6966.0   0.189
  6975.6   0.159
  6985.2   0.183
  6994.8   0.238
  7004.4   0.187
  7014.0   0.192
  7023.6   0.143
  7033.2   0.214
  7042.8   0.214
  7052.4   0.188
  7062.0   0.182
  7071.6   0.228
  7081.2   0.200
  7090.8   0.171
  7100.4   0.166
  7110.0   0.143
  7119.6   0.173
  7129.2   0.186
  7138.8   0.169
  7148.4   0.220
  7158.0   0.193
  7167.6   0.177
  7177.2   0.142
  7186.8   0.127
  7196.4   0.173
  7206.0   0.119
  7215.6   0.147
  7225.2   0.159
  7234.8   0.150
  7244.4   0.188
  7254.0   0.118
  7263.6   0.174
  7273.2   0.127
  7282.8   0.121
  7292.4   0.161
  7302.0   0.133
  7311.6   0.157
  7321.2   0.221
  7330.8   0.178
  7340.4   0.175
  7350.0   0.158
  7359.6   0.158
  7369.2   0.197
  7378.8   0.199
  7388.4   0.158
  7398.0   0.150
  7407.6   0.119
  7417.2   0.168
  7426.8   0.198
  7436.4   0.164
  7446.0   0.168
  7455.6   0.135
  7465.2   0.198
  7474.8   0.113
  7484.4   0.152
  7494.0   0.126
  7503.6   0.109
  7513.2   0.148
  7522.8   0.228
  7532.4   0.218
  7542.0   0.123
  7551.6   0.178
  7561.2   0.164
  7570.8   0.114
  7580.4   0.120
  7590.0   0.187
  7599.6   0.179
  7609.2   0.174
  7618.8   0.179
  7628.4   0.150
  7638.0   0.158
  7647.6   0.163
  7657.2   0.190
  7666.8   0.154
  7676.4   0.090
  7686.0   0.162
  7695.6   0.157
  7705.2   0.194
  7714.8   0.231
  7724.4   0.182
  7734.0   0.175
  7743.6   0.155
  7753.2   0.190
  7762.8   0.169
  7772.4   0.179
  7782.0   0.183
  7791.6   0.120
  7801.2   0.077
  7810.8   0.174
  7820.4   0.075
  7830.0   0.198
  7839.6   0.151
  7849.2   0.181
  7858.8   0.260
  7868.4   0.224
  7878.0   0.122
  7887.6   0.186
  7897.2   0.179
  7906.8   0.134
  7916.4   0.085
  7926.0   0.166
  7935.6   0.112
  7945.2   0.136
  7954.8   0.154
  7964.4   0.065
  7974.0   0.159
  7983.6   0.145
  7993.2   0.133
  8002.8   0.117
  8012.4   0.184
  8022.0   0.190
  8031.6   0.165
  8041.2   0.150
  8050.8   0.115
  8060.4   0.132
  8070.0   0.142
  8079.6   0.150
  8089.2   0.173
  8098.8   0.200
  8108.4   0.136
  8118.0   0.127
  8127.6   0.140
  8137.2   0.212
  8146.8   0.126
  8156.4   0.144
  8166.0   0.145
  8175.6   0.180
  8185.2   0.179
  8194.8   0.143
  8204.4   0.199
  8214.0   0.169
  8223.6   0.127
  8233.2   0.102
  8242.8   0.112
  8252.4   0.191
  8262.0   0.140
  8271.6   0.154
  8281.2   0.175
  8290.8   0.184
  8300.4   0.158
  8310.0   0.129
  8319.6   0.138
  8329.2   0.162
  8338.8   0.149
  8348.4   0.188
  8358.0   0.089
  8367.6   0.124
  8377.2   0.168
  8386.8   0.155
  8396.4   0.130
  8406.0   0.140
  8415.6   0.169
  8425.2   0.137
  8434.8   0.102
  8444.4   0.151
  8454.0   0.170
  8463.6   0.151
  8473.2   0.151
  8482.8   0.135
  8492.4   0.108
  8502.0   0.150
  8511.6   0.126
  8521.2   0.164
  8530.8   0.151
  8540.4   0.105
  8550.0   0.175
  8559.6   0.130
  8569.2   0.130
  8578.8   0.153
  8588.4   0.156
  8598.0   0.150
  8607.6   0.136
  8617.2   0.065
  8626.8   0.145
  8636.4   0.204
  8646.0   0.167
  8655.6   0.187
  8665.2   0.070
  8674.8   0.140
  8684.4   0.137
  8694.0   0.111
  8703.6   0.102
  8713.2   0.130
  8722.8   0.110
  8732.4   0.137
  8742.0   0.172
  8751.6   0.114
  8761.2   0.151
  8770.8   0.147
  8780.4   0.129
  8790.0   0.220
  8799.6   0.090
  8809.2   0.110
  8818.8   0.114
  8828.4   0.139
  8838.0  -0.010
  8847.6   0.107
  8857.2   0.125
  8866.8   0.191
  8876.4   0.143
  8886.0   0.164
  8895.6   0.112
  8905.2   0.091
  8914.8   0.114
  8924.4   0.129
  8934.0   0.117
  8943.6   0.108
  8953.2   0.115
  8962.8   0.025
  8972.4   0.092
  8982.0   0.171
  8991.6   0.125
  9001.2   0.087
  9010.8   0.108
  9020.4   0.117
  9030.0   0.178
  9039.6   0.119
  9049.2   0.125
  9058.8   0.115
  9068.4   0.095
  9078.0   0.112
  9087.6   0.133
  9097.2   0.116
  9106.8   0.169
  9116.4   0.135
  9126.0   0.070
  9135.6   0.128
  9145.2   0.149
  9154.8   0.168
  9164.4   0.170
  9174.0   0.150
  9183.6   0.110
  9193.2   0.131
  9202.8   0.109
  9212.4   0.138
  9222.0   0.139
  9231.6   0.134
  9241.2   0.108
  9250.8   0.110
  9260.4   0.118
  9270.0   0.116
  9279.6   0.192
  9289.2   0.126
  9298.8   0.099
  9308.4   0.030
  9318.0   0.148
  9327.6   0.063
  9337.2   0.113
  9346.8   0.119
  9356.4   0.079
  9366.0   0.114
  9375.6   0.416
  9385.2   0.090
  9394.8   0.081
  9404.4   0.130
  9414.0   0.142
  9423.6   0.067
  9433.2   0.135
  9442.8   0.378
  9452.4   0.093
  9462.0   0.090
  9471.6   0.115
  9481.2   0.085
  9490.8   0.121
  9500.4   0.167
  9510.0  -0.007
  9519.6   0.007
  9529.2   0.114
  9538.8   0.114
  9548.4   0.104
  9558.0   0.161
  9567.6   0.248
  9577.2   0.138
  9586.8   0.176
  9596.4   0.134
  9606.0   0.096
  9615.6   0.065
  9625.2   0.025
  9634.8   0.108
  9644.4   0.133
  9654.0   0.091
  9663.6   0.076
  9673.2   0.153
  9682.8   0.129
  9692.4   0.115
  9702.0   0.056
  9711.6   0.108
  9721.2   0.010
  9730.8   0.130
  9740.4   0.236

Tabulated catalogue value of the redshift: 0.70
